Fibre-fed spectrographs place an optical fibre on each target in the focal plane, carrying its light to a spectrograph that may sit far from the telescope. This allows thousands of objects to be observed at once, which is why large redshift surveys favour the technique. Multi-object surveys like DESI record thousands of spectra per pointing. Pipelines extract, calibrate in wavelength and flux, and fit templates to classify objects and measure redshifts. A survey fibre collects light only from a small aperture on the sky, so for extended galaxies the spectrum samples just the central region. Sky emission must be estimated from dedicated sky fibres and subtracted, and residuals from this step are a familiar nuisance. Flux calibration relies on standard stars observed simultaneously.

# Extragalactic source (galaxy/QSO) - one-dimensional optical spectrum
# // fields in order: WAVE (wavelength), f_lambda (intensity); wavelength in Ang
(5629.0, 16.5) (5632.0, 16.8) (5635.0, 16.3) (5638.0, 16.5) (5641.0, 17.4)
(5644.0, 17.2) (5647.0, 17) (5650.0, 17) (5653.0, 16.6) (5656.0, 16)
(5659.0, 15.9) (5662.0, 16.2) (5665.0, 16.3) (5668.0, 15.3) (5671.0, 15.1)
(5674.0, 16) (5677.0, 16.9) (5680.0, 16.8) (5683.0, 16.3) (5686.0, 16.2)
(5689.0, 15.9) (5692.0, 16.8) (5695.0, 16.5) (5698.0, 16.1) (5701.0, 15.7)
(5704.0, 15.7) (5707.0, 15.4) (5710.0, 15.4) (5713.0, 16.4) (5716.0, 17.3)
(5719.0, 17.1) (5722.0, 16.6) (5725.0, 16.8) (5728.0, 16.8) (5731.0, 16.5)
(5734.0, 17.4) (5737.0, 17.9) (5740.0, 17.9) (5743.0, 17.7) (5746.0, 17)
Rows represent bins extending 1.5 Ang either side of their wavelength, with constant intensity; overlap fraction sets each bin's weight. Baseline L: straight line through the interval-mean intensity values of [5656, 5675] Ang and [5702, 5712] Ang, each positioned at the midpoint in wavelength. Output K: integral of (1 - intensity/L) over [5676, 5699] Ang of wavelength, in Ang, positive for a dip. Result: -1.1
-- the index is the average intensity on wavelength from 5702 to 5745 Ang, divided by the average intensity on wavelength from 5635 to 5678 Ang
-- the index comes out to 1.02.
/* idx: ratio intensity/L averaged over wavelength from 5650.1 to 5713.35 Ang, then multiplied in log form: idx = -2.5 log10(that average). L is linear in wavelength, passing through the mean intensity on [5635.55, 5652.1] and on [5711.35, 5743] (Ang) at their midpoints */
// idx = 0.06 mag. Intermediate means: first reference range 17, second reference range 17.1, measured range 16.1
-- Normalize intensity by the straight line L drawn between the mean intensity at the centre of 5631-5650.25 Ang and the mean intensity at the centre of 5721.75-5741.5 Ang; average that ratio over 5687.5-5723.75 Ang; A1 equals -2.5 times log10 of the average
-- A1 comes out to 0.055 mag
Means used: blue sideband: 16.9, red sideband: 17.2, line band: 16.2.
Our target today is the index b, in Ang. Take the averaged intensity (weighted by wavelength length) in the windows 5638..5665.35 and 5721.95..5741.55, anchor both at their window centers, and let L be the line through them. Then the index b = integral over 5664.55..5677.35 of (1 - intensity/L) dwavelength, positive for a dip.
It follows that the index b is 0.7 Ang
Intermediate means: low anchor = 16.6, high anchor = 17.2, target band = 15.8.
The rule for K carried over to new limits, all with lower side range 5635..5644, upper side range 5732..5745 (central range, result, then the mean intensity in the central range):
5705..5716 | 0.94 Ang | 15.9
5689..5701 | 0.70 Ang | 16.3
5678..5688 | 0.46 Ang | 16.4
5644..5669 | 0.96 Ang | 16.4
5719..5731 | 0.54 Ang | 16.8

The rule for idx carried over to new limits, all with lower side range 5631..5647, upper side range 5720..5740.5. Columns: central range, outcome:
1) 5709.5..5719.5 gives 0.03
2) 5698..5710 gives 0.09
